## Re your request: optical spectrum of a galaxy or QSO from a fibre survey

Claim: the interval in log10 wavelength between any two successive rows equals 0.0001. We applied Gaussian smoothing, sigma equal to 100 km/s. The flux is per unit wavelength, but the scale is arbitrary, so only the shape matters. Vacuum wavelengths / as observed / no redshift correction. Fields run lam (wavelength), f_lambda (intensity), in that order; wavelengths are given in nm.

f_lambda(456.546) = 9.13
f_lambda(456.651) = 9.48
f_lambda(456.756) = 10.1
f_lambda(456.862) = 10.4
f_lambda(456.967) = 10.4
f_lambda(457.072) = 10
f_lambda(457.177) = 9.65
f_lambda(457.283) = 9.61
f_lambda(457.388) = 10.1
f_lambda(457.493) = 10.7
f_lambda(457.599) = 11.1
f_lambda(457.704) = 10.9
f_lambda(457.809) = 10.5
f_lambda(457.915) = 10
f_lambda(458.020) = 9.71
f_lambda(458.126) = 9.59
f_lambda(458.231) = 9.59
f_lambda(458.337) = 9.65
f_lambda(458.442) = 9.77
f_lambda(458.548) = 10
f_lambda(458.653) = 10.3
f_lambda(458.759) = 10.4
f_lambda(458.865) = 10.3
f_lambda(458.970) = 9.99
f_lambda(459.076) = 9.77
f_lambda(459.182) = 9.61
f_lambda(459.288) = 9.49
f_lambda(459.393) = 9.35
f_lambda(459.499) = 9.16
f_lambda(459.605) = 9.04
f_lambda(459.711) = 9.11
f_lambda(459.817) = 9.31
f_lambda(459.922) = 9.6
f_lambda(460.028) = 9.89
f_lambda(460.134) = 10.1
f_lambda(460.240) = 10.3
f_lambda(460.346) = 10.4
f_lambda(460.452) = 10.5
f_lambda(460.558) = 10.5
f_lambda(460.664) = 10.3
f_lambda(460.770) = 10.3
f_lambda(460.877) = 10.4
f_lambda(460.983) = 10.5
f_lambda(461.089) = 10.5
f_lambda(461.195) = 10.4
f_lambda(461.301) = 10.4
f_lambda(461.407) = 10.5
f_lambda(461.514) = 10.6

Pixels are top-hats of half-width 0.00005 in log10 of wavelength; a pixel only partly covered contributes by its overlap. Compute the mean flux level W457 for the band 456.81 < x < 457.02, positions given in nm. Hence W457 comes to 10.4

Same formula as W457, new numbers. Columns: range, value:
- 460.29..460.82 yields 10.4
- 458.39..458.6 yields 9.86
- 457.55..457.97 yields 10.6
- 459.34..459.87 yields 9.21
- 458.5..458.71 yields 10.2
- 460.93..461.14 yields 10.5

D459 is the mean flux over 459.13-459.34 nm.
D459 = 9.54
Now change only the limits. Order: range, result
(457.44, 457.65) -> 10.9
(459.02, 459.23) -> 9.67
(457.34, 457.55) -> 10.4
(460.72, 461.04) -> 10.4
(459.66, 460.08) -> 9.49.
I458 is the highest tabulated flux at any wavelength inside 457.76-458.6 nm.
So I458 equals 10.5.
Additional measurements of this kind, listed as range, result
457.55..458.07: 11.1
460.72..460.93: 10.4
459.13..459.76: 9.61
